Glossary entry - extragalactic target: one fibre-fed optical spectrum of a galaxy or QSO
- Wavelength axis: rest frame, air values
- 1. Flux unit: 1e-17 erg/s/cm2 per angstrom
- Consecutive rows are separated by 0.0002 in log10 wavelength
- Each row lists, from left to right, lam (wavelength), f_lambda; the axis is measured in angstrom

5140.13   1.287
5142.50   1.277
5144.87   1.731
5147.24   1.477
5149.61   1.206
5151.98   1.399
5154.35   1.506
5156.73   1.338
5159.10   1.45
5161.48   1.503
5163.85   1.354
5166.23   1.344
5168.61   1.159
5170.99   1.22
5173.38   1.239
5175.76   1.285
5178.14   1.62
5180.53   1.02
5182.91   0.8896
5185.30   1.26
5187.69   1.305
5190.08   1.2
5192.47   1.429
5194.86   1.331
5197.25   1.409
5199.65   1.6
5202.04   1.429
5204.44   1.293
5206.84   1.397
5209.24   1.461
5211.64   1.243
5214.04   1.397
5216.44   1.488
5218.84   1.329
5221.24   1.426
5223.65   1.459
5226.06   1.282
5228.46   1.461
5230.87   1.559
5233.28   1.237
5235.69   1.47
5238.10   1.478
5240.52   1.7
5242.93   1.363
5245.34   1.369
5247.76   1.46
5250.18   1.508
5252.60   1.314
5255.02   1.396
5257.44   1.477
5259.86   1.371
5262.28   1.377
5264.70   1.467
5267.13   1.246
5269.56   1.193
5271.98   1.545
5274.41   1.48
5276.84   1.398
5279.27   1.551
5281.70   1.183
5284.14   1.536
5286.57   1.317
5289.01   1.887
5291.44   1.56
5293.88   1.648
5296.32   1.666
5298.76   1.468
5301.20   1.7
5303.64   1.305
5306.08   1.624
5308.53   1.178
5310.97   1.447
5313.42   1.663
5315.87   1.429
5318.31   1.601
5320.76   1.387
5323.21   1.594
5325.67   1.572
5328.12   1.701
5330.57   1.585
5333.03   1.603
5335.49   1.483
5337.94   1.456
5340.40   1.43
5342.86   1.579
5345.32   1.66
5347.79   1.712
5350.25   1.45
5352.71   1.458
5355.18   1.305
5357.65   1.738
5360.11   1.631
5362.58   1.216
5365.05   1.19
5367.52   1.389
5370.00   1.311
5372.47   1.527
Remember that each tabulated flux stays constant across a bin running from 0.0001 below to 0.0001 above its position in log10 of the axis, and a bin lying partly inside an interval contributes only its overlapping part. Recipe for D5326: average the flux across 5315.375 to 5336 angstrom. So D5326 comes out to 1.56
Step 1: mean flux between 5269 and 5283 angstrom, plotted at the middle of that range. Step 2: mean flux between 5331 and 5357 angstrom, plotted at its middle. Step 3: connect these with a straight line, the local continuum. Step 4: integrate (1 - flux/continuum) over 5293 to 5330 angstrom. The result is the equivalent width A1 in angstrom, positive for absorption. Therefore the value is -1.7 angstrom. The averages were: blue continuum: 1.4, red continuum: 1.52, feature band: 1.53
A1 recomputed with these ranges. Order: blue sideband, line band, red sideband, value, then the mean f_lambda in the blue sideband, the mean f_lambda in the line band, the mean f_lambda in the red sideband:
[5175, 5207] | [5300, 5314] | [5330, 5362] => 0.0 angstrom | 1.32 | 1.48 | 1.54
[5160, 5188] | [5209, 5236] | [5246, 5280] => -1.0 angstrom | 1.27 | 1.4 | 1.41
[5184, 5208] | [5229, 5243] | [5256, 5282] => -1.0 angstrom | 1.36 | 1.48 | 1.4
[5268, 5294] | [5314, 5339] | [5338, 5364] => -0.8 angstrom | 1.47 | 1.55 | 1.51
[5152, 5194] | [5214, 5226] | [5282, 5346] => -0.2 angstrom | 1.3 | 1.41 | 1.54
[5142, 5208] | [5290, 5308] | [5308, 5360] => -0.8 angstrom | 1.35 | 1.56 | 1.53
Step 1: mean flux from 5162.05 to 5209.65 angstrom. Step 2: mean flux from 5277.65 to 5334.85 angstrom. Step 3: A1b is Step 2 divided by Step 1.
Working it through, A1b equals 1.17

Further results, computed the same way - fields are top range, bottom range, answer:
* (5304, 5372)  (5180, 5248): 1.09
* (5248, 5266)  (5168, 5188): 1.16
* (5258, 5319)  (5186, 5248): 1.05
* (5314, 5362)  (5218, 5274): 1.09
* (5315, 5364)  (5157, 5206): 1.16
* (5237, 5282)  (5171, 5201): 1.09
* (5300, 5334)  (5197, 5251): 1.07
